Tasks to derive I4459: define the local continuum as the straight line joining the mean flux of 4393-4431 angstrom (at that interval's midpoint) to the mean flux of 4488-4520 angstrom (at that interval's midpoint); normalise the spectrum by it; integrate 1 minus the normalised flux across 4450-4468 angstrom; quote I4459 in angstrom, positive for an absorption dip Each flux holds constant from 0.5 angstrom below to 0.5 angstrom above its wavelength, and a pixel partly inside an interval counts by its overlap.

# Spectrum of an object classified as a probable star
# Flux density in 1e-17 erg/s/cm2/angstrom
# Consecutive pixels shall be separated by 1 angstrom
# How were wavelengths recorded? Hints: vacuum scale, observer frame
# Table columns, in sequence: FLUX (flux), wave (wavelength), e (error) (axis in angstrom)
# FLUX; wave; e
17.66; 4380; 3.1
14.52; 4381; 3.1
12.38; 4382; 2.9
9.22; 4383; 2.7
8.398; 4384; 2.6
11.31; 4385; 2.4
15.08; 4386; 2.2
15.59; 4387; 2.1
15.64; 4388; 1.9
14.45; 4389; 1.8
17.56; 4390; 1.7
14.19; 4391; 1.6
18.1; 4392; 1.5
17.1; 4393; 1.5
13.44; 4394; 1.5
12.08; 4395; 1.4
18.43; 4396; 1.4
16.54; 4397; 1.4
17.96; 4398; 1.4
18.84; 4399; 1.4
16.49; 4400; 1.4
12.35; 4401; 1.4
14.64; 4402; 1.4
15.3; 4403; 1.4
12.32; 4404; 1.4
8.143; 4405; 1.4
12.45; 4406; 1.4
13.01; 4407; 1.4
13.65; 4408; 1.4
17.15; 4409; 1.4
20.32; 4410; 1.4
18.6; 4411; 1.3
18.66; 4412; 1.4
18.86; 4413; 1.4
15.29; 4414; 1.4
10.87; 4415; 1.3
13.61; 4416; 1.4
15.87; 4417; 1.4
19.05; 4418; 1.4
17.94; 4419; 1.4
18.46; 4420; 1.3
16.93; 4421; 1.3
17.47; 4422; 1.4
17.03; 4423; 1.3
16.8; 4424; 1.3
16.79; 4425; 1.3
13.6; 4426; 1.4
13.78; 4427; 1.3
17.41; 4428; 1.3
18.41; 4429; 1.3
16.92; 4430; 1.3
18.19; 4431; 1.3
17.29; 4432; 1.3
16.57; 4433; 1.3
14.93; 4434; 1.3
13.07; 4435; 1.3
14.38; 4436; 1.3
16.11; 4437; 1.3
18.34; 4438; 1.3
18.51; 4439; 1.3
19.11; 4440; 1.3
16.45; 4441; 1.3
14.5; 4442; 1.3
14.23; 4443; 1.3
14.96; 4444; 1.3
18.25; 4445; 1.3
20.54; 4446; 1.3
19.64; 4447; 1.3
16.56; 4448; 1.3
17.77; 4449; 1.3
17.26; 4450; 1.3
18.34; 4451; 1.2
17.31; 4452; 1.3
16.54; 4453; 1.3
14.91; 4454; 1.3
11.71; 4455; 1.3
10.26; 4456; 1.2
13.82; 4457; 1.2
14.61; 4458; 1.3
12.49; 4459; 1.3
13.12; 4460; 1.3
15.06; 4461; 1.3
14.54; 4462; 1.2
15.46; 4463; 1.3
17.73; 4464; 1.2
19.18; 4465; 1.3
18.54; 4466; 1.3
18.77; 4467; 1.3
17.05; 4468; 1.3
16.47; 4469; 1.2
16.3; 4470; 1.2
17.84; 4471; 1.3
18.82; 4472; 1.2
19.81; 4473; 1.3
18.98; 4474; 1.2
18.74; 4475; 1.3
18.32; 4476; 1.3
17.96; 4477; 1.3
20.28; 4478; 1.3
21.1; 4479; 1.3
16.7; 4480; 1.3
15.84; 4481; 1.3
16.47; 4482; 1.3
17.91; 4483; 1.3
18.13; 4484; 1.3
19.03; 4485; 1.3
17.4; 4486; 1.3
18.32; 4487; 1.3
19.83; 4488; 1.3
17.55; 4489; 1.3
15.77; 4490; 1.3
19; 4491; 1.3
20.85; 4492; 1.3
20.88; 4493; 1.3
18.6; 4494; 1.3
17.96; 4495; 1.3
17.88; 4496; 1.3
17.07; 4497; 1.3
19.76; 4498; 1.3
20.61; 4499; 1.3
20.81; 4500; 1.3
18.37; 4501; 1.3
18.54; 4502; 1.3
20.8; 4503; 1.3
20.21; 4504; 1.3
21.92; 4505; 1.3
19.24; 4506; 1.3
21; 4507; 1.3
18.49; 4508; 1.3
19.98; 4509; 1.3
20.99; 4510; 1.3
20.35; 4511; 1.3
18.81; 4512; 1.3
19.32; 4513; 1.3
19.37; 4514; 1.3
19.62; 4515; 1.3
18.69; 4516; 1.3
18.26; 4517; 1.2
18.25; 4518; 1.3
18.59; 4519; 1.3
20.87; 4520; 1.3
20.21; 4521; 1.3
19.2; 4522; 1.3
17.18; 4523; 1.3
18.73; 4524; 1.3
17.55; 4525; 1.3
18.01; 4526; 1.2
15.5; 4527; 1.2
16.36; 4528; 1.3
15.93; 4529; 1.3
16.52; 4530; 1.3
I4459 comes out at 2.1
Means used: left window 15.9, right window 19.3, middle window 15.5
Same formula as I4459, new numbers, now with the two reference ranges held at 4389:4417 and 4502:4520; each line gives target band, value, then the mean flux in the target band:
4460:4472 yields 0.7 angstrom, 16.9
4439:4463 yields 2.0 angstrom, 15.8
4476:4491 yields 0.4 angstrom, 18.1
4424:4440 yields 0.1 angstrom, 16.4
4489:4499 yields 0.2 angstrom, 18.7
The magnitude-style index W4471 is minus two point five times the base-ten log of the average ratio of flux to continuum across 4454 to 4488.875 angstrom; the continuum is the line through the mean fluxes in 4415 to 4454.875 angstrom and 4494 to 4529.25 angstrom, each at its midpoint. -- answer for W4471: 0.054 mag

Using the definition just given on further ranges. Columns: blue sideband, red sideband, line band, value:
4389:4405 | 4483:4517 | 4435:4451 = 0.006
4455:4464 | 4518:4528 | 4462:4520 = -0.172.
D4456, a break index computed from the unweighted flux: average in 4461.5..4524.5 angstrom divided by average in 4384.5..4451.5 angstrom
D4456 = 1.2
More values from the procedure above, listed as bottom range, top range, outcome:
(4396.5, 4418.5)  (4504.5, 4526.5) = 1.25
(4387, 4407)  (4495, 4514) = 1.31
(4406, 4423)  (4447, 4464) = 0.92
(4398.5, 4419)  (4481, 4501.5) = 1.21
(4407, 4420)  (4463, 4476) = 1.09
